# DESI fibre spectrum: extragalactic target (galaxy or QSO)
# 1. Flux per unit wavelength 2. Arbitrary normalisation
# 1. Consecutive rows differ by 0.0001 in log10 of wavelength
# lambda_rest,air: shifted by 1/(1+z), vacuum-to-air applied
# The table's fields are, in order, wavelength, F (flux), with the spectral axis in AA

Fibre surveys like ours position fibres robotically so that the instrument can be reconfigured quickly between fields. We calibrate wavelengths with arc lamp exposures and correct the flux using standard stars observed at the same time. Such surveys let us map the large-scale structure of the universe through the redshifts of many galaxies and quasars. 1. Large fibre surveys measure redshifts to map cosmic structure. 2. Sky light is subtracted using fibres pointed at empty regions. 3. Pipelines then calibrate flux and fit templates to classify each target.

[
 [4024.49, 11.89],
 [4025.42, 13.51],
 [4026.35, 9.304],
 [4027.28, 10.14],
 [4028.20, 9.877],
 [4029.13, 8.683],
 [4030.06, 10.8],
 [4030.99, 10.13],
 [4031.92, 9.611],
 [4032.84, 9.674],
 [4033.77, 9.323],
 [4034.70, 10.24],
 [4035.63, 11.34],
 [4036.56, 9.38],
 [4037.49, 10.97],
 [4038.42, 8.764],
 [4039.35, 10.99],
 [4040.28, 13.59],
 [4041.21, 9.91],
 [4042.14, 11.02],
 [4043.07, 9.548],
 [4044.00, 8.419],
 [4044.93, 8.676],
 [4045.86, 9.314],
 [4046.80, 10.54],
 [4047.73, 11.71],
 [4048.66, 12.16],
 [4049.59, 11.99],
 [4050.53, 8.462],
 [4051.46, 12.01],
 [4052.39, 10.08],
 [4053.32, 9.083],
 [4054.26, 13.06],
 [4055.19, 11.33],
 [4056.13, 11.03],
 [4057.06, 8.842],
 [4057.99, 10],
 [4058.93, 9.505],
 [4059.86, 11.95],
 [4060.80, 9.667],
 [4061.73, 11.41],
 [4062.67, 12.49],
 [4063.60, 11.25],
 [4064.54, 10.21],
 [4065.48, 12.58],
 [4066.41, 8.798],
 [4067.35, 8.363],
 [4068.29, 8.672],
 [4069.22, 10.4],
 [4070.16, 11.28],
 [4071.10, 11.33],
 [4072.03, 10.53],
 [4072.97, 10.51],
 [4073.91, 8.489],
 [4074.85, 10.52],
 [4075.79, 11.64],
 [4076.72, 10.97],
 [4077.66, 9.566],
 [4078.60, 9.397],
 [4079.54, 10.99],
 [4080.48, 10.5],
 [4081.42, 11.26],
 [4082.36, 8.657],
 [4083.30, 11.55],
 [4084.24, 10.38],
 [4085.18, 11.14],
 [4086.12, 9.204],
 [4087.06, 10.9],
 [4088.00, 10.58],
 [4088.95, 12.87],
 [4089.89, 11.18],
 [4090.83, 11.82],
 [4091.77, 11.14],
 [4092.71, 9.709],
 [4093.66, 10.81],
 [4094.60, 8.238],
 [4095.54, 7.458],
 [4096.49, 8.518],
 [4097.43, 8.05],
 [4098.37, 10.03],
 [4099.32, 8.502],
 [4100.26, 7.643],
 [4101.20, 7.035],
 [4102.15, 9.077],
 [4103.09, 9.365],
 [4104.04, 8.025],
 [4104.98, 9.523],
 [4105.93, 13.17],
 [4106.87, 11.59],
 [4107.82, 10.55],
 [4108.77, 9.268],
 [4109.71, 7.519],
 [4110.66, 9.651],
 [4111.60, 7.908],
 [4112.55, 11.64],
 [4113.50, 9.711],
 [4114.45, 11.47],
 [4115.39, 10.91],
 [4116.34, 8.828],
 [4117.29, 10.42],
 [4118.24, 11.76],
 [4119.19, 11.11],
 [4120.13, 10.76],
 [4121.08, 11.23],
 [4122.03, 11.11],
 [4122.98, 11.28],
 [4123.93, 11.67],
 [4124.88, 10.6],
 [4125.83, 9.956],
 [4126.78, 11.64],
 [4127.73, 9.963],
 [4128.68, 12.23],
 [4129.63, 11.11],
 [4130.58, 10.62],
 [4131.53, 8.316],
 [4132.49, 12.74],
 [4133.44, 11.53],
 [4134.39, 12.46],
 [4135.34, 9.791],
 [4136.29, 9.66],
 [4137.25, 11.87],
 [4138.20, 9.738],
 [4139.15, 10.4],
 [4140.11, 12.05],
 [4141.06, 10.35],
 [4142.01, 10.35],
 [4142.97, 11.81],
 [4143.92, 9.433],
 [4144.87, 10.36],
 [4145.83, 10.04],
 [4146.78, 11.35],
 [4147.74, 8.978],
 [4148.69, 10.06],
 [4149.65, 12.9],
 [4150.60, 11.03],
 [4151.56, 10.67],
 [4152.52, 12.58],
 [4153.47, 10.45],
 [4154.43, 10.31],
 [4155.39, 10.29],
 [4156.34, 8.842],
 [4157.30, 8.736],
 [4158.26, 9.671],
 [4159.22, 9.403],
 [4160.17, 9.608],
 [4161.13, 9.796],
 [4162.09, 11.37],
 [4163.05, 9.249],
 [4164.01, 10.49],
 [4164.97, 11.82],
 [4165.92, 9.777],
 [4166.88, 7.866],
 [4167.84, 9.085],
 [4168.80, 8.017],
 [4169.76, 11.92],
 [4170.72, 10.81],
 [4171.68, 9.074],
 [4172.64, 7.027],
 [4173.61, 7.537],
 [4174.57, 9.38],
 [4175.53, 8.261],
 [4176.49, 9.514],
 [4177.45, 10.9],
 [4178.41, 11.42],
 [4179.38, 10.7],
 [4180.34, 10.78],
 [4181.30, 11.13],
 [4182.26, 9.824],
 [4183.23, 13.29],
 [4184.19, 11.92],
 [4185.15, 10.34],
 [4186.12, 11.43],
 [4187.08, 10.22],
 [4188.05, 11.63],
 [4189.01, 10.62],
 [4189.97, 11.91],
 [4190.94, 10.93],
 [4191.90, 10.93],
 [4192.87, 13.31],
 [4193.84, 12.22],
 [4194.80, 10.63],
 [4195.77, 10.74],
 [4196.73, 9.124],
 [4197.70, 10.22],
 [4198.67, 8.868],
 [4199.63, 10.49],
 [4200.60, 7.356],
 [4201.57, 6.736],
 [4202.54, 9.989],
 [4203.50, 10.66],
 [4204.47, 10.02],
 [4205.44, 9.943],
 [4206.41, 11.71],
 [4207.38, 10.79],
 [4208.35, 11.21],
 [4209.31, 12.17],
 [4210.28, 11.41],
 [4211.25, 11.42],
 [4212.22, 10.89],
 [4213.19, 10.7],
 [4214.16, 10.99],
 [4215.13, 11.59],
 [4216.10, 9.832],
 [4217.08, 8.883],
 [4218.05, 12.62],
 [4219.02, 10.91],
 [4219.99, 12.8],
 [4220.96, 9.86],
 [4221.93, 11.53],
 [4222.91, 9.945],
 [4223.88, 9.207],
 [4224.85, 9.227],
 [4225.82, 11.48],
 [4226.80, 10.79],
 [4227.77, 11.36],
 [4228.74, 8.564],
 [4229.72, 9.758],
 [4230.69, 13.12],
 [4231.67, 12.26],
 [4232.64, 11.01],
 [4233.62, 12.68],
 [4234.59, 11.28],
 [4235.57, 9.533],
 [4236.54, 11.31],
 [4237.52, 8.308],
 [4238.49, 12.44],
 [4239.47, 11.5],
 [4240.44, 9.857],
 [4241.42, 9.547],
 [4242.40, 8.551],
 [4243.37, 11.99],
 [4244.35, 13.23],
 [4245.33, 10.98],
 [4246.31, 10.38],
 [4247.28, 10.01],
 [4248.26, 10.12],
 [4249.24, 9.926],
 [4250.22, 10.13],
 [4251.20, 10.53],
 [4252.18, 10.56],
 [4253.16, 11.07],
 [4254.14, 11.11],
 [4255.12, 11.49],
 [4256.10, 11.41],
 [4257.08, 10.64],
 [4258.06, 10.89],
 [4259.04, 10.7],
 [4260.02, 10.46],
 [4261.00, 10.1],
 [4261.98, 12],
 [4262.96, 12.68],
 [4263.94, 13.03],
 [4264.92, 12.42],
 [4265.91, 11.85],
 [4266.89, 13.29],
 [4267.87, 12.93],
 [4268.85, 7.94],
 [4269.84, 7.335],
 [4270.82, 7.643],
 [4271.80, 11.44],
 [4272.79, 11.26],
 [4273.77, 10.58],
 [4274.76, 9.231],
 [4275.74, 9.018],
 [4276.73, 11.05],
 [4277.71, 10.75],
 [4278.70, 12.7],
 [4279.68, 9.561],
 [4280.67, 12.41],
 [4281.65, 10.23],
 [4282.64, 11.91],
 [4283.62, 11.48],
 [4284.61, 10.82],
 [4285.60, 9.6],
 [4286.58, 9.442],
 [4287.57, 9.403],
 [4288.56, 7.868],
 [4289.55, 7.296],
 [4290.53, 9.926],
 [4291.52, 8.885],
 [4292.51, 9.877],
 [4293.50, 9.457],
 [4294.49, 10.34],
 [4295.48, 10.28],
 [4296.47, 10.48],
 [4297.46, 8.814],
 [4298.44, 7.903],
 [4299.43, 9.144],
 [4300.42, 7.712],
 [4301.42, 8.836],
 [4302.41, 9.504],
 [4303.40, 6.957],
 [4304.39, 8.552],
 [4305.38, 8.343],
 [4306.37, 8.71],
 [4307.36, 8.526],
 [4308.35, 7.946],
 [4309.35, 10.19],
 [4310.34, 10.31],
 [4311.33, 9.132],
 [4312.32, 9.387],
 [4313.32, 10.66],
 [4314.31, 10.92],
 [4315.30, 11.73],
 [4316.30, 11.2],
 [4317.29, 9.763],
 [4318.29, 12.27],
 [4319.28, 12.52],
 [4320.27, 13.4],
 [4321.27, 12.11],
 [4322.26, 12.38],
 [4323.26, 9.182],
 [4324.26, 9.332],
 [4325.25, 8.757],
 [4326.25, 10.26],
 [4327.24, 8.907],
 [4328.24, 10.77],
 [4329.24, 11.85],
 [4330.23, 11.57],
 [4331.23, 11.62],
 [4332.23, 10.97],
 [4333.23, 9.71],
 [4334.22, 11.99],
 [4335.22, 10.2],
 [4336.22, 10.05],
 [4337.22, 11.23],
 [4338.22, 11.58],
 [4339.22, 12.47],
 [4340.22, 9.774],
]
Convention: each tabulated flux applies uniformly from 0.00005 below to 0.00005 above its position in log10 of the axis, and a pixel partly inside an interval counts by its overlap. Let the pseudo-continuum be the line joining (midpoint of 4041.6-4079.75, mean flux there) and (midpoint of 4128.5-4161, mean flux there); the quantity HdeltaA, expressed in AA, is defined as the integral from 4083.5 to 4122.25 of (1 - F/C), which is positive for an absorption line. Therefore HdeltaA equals 1.8 AA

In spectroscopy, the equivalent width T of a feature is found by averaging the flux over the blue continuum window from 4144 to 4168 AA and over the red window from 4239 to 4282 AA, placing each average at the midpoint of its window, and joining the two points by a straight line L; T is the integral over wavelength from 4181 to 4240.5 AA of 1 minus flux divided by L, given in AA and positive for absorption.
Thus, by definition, -1.5 AA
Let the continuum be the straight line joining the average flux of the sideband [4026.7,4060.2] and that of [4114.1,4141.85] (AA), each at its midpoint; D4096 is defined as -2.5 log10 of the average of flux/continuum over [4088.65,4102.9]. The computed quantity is 0.13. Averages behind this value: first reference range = 10.3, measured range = 9.43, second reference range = 10.9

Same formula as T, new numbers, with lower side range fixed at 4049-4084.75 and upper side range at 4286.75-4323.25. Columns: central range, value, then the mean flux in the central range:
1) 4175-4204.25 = -1.2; 10.5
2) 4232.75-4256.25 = -1.9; 10.7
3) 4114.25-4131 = -1.0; 10.9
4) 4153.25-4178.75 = 1.4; 9.63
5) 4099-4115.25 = 1.3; 9.55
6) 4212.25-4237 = -2.1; 10.8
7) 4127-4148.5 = -0.9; 10.7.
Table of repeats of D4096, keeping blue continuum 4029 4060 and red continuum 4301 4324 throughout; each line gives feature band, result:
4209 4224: -0.08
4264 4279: -0.05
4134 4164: -0.02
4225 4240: -0.08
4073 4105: 0.05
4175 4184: -0.05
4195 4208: 0.05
